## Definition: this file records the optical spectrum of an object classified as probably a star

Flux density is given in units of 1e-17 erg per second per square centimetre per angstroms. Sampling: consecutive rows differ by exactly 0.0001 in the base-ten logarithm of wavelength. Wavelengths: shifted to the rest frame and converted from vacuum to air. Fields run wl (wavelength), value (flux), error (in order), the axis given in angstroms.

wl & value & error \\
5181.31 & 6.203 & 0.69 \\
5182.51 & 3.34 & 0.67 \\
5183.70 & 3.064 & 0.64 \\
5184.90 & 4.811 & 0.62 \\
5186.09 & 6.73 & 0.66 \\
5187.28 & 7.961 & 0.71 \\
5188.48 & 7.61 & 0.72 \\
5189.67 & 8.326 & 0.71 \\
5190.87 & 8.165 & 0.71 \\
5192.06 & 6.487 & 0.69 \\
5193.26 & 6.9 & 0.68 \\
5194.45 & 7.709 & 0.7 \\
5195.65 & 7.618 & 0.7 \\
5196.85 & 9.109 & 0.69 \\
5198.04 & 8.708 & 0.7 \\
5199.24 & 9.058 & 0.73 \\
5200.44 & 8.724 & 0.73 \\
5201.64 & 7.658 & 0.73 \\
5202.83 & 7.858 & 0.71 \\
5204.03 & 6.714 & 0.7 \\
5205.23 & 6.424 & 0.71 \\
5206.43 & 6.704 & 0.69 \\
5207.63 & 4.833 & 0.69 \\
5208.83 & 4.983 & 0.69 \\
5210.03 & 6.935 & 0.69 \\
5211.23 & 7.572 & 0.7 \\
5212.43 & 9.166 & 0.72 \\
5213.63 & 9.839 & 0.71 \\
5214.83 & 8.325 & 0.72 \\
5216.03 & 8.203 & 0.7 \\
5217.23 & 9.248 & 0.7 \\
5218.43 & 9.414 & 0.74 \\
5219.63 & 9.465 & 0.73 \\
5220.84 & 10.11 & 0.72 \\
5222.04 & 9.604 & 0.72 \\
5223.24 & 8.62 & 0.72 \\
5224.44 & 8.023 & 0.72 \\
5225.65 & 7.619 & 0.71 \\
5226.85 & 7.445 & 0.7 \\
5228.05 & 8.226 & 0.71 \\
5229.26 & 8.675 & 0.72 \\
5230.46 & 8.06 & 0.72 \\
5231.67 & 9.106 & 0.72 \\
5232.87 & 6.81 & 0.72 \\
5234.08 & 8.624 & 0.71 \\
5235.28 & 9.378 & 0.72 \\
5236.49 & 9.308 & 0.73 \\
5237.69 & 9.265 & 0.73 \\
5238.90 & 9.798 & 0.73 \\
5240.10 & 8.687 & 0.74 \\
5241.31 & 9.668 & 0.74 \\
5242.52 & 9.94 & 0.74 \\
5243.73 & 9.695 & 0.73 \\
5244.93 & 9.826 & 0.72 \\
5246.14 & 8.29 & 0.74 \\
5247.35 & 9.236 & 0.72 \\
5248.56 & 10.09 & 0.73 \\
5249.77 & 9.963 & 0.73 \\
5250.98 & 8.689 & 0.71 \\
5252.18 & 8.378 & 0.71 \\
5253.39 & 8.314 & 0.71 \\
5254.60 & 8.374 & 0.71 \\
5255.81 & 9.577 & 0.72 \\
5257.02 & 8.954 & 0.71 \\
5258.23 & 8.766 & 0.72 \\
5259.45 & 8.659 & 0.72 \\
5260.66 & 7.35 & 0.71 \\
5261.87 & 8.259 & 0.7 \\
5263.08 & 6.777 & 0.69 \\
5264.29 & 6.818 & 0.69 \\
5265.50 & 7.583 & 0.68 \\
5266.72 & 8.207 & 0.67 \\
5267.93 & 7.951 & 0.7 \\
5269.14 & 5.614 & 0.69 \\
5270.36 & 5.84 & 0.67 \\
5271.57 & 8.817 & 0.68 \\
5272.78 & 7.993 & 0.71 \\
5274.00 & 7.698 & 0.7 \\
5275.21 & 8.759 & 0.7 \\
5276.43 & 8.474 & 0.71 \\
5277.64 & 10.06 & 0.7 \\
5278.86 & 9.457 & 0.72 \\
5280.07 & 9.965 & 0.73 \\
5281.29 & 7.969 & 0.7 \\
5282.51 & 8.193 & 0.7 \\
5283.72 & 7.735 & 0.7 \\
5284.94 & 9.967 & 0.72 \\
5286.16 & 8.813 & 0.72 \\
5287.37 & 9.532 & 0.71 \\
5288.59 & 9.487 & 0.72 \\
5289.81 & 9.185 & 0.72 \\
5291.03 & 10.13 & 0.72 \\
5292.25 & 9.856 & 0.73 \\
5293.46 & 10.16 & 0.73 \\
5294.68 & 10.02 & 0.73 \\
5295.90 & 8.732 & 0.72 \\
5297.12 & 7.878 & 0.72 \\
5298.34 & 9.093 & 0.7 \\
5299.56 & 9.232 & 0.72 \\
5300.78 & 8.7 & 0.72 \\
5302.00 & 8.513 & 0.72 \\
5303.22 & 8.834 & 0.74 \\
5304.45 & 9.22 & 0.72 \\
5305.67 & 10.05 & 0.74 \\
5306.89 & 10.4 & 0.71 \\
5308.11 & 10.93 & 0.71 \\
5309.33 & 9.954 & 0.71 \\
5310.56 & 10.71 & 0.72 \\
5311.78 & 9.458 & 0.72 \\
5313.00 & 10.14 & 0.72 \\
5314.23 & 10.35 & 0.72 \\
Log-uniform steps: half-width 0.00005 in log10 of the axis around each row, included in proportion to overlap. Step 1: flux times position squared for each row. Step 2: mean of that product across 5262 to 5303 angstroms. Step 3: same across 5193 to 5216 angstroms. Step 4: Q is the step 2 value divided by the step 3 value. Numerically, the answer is 1.16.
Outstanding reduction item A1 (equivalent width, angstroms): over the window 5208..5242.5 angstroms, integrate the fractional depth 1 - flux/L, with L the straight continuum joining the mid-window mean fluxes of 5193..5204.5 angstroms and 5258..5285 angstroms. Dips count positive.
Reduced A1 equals -2.2 angstroms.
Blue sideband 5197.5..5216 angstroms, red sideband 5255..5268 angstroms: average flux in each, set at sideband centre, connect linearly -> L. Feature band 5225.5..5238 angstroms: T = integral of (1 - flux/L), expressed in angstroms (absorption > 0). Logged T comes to -1.0 angstroms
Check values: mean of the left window 7.58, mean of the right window 8.09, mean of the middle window 8.42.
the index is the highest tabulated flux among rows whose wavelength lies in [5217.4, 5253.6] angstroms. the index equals 10.11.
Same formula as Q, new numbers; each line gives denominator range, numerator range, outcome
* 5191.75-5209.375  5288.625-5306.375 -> 1.31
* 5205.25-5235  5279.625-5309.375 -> 1.17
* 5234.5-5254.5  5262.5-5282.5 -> 0.87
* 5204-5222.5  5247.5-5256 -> 1.15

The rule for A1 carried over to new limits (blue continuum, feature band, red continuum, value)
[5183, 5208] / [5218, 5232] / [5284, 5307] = -1.54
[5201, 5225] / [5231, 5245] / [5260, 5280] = -2.09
